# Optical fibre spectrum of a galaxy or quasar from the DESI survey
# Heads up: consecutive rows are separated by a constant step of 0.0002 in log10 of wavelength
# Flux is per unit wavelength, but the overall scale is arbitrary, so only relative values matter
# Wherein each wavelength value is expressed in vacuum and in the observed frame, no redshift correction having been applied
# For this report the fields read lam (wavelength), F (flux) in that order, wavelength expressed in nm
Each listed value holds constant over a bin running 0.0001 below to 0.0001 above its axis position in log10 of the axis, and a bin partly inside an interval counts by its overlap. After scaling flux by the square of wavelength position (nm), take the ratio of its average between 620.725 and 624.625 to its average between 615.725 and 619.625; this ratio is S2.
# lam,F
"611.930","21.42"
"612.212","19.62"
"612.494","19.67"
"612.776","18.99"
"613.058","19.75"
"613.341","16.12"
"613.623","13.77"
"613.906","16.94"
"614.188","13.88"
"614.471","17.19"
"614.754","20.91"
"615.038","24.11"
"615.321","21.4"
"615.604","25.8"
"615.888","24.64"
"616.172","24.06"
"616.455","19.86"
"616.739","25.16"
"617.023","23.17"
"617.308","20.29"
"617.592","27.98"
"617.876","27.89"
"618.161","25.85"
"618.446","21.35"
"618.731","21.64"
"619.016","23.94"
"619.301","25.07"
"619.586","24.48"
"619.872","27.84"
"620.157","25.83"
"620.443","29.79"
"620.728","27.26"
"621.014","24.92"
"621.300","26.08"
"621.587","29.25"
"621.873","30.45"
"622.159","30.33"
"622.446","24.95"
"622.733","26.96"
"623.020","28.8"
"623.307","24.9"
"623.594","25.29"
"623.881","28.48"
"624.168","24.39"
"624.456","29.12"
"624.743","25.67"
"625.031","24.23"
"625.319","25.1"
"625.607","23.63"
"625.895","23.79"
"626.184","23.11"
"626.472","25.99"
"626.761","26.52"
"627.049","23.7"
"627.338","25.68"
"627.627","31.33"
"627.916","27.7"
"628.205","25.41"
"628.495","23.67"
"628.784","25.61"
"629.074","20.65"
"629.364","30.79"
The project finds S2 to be 1.15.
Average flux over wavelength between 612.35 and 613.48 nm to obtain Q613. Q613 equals 18.6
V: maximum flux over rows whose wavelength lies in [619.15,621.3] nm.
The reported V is 29.79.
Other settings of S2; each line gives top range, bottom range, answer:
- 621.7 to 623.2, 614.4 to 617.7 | 1.26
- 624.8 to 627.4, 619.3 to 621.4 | 0.95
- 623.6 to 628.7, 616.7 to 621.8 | 1.03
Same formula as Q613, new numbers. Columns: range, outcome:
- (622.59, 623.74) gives 26.5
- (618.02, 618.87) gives 22.9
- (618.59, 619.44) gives 23.6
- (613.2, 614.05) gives 15.6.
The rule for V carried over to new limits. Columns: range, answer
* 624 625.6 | 29.12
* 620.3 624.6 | 30.45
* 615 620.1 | 27.98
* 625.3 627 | 26.52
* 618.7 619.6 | 25.07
